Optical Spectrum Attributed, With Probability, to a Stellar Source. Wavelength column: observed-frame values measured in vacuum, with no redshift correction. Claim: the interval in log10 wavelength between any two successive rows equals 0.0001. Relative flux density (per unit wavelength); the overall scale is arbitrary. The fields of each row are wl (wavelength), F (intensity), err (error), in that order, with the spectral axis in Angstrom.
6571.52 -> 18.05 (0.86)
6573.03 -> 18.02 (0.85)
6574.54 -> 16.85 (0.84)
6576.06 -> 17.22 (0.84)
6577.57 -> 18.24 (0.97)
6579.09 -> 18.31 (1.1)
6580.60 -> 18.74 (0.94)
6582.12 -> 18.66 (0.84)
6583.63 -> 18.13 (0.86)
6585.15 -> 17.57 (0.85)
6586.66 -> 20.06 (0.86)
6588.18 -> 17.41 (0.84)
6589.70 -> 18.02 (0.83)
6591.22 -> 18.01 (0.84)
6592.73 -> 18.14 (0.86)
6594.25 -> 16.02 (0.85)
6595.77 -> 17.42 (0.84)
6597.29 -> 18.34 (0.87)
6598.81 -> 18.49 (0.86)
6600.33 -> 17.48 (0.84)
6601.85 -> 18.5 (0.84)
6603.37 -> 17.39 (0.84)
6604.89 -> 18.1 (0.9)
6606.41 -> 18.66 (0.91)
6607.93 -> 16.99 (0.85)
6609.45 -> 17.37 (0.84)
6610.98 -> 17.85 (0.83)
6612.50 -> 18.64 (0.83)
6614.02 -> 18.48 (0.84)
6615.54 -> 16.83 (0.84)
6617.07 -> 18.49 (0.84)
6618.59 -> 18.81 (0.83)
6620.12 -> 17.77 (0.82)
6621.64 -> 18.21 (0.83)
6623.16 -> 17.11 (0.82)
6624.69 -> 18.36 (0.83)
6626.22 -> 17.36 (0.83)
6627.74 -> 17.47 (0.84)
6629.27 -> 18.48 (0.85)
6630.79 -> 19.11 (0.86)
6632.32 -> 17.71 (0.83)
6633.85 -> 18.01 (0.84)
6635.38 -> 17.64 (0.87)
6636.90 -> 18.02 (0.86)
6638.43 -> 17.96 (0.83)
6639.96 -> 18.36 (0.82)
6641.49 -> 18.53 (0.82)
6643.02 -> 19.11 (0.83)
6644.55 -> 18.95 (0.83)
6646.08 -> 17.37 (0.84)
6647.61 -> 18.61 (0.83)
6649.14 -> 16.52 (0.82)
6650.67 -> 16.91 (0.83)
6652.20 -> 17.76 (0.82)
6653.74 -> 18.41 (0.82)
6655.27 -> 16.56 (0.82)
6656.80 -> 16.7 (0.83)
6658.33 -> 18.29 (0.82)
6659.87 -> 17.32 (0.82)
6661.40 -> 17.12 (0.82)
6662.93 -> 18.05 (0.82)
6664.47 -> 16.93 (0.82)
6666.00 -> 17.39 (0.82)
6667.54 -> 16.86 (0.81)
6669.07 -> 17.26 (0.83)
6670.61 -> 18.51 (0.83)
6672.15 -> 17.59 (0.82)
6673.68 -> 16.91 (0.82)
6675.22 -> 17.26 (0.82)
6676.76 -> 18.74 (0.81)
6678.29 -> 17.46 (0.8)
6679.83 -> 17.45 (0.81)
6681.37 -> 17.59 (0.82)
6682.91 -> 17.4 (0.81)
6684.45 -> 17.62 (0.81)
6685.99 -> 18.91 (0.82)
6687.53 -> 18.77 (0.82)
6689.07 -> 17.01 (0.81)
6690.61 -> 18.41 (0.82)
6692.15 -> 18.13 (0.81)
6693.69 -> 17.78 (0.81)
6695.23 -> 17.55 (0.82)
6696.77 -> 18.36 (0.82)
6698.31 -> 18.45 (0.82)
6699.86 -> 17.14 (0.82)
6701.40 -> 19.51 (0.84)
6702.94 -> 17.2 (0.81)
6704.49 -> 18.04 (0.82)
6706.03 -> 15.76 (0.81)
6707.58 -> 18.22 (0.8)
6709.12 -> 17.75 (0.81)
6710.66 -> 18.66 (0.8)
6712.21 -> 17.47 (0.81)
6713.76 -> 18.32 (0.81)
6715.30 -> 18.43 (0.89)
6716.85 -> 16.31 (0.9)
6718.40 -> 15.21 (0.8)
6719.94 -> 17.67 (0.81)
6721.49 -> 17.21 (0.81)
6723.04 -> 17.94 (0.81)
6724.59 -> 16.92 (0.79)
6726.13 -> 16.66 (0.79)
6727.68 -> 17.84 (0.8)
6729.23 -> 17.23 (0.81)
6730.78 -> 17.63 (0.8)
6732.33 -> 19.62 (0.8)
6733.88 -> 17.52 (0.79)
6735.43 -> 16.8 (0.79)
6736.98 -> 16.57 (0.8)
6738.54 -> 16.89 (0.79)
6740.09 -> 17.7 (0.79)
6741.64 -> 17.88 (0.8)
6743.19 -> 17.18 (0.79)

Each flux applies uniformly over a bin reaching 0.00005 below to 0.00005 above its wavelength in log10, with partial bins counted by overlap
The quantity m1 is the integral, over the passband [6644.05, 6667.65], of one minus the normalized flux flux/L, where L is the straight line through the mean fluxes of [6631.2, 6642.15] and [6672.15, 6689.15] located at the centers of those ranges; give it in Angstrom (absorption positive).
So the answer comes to 0.58 Angstrom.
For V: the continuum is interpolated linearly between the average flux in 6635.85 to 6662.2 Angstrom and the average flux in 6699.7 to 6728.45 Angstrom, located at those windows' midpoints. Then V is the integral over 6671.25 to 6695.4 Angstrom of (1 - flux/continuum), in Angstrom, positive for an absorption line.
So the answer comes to -0.21 Angstrom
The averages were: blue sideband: 17.8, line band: 17.8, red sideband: 17.5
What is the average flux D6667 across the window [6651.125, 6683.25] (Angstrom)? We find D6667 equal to 17.5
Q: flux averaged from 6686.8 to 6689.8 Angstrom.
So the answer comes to 17.9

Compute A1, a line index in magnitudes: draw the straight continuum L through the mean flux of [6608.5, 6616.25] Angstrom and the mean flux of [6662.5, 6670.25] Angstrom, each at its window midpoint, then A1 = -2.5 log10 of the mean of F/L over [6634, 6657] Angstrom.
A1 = -0.021 mag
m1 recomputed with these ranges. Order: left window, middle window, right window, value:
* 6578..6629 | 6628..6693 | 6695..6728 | -0.13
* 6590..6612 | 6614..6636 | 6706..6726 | -0.33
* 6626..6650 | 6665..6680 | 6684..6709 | 0.38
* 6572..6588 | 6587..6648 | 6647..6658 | -0.86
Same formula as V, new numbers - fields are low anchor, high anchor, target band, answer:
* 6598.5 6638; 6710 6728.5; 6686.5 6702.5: -0.53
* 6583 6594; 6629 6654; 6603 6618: 0.15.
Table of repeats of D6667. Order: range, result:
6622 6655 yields 18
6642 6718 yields 17.7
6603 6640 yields 18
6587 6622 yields 17.9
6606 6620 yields 18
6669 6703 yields 17.9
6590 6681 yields 17.8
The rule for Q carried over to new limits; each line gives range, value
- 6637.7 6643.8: 18.5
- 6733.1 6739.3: 16.9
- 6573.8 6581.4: 17.9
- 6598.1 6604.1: 18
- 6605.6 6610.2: 17.7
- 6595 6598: 17.9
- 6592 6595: 17.1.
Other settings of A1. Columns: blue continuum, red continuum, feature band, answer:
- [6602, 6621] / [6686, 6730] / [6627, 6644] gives -0.02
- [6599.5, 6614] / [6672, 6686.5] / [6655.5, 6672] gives 0.02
